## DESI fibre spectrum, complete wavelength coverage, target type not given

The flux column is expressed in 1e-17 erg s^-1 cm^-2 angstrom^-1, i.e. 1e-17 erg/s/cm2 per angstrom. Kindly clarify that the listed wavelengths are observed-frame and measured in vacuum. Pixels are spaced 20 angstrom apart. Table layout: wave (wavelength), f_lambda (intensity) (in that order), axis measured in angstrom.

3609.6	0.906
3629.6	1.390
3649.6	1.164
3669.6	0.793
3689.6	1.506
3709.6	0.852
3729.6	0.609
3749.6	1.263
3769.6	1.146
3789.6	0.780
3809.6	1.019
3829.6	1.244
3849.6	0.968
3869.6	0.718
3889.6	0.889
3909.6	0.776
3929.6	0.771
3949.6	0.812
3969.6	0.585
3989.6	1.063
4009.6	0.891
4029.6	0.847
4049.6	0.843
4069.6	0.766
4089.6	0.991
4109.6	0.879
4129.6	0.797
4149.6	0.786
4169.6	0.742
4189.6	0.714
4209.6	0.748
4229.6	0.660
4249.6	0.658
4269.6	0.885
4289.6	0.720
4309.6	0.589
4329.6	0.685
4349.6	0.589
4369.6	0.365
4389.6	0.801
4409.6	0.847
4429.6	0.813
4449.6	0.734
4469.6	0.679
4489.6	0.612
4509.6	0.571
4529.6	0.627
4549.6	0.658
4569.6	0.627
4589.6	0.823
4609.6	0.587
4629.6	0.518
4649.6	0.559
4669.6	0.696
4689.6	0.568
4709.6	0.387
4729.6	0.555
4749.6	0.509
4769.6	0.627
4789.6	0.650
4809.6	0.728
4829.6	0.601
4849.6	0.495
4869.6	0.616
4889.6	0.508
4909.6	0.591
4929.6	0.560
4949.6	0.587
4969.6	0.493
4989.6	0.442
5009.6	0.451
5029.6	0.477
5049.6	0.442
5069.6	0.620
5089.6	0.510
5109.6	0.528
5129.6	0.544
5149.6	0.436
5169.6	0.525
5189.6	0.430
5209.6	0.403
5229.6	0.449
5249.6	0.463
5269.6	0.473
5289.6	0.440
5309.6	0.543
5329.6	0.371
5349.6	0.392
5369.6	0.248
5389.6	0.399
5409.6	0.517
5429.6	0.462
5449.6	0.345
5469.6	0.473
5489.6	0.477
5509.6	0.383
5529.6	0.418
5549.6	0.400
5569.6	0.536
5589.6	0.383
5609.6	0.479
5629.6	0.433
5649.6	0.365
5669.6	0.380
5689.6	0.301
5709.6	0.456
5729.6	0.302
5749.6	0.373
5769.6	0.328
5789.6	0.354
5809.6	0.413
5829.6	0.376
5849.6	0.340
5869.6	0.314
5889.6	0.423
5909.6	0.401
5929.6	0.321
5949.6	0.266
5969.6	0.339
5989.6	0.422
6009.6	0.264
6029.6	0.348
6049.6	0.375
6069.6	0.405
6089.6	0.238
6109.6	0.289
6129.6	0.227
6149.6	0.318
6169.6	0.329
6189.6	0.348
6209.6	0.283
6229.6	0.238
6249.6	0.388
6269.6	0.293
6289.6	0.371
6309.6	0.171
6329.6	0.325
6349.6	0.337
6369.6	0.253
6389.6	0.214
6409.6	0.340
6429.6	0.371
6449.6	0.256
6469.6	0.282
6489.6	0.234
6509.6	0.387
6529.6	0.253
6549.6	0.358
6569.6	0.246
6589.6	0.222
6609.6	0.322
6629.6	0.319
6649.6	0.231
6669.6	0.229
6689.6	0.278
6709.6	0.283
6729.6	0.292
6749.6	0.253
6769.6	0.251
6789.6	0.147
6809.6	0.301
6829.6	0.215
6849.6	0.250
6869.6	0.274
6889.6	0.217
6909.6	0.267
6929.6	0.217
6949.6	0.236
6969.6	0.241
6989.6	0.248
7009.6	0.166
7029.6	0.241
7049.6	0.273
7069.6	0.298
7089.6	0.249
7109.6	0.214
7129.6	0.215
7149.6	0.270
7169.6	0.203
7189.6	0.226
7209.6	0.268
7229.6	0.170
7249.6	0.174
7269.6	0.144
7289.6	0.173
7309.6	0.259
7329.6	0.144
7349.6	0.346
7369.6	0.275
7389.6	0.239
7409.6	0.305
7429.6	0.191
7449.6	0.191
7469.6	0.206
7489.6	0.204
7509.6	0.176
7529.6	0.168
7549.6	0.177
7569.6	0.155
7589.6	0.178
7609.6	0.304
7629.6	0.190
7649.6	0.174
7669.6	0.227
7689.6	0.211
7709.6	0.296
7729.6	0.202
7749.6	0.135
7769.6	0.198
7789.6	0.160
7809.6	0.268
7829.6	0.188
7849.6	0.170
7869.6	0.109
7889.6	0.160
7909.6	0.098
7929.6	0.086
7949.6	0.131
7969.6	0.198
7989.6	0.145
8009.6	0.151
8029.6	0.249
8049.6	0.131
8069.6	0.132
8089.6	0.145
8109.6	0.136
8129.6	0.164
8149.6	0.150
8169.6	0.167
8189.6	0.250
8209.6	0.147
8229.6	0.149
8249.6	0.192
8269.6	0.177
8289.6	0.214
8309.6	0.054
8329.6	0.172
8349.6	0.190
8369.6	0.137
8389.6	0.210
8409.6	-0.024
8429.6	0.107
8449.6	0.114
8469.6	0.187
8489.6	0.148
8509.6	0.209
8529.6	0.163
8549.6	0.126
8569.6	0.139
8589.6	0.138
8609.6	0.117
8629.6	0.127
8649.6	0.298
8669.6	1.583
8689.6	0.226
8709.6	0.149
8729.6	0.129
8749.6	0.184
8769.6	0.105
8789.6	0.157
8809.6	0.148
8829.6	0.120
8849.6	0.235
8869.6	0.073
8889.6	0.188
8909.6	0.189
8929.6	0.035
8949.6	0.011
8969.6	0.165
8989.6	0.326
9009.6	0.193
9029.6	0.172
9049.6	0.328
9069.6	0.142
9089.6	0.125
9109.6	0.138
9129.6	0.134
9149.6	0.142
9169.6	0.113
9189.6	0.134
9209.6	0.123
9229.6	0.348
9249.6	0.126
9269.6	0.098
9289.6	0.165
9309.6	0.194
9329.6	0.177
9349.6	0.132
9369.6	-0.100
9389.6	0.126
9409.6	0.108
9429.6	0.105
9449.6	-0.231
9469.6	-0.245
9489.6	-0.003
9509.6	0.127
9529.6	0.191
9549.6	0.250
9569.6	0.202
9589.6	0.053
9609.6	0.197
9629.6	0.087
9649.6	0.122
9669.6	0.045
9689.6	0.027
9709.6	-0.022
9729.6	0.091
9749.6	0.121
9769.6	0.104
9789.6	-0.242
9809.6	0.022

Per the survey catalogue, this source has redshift 1.32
